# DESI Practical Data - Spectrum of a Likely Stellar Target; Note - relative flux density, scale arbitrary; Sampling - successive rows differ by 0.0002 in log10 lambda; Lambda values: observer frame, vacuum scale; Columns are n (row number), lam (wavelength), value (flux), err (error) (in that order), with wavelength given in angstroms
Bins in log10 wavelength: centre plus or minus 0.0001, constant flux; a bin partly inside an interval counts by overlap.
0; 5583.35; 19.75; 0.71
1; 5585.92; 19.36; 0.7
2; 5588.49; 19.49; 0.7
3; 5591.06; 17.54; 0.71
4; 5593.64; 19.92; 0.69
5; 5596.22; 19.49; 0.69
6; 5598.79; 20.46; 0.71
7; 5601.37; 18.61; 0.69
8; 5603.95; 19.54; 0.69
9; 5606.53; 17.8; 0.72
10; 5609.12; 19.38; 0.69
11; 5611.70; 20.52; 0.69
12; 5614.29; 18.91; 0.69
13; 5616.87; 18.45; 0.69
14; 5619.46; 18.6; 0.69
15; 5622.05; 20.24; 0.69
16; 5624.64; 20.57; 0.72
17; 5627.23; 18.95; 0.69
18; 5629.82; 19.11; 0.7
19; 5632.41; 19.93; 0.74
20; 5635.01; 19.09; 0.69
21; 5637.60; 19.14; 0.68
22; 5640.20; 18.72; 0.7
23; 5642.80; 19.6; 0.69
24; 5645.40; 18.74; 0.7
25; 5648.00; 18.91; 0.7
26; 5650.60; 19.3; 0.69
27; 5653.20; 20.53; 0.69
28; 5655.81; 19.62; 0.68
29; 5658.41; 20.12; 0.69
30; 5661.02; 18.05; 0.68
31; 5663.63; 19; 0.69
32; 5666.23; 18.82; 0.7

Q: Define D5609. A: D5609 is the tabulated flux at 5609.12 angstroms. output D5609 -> 19.38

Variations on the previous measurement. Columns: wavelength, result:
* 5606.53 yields 17.8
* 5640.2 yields 18.72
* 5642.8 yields 19.6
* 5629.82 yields 19.11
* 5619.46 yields 18.6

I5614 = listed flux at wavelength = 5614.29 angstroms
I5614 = 18.91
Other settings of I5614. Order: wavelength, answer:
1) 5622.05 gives 20.24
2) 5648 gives 18.91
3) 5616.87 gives 18.45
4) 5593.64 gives 19.92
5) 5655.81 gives 19.62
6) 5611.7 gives 20.52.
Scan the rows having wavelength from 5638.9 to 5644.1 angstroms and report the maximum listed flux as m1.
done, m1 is 19.6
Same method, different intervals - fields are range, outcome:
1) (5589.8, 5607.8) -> 20.46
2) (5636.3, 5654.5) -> 20.53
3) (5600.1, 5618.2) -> 20.52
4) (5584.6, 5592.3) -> 19.49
